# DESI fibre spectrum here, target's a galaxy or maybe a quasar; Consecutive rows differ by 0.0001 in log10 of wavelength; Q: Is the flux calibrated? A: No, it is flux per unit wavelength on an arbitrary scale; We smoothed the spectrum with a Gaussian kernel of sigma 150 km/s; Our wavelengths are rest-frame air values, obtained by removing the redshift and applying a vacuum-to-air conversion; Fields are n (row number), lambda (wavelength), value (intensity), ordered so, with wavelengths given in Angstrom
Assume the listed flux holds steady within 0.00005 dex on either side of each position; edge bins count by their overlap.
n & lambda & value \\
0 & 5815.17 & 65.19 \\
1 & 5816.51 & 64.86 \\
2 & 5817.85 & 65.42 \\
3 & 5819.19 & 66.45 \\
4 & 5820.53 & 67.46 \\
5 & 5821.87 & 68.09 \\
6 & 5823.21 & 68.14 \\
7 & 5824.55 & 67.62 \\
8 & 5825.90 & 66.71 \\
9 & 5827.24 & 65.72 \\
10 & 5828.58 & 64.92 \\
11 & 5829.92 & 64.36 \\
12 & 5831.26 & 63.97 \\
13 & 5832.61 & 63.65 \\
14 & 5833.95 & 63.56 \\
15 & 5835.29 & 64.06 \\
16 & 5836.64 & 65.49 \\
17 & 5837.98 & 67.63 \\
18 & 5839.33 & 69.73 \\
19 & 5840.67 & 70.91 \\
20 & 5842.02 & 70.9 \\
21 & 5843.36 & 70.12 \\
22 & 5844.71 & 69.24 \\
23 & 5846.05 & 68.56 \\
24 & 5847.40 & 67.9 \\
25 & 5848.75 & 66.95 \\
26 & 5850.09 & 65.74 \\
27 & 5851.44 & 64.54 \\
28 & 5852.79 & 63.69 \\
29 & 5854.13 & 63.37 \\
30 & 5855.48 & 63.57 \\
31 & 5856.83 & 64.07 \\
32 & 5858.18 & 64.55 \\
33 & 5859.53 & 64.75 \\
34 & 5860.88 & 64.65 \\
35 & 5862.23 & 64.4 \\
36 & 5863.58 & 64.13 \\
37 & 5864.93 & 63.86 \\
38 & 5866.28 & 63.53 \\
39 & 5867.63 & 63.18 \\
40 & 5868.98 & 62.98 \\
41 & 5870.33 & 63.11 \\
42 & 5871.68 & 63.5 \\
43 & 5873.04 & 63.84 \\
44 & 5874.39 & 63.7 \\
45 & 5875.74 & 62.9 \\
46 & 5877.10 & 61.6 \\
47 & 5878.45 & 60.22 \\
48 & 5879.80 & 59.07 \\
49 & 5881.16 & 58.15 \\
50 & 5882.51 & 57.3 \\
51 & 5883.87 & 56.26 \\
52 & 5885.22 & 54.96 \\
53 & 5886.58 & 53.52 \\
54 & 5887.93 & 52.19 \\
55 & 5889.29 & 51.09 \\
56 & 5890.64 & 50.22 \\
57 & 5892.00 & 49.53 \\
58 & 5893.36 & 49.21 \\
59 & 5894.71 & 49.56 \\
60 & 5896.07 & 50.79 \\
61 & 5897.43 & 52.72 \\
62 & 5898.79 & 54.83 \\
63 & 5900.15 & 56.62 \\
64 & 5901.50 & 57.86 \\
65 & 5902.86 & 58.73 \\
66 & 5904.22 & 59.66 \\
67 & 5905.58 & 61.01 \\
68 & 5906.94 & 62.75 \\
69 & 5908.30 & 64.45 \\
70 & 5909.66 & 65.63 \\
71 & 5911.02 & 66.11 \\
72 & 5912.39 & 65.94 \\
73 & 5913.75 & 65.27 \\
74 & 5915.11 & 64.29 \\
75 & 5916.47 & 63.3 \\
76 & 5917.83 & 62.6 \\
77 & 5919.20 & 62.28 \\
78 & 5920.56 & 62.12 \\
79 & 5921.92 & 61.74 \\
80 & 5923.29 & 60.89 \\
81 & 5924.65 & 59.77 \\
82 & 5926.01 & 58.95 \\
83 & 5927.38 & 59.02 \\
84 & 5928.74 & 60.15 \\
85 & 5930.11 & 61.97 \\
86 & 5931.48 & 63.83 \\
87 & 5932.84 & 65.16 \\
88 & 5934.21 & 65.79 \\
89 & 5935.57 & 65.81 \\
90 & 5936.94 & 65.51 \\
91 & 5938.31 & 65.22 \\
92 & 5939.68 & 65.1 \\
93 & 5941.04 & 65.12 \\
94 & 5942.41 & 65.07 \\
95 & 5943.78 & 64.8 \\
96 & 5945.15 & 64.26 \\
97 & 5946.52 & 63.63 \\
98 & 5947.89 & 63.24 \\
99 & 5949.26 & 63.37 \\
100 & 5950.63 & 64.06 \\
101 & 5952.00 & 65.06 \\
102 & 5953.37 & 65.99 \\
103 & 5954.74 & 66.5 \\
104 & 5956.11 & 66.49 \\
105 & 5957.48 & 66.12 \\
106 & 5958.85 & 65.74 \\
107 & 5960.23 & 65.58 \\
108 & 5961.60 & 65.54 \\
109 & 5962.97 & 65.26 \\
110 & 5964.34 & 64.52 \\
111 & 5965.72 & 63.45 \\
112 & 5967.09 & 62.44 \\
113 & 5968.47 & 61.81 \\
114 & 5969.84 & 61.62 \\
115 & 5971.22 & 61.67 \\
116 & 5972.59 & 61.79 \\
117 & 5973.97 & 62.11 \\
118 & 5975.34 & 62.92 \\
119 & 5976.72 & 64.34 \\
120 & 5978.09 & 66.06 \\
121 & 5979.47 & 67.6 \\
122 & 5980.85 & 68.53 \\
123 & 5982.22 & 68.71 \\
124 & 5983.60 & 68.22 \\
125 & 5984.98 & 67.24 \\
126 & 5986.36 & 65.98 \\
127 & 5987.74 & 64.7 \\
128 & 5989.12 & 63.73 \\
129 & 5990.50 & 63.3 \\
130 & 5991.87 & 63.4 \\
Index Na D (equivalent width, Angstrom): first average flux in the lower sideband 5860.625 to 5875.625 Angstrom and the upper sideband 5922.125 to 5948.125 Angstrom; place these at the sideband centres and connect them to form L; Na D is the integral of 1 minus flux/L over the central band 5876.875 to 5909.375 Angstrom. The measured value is 3.9 Angstrom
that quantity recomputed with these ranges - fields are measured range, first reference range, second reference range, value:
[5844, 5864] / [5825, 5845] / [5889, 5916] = -0.4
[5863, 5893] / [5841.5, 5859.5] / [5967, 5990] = 3.2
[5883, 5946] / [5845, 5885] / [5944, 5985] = 3.9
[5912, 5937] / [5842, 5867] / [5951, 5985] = 0.9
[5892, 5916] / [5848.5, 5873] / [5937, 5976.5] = 2.0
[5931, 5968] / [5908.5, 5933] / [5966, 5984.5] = -0.7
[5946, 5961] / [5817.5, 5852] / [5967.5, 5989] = 0.0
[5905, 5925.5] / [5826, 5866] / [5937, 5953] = 0.5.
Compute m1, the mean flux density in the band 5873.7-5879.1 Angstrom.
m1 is 62.1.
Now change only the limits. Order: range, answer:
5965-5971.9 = 62.1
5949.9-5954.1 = 65.1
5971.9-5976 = 62.4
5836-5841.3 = 68.5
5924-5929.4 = 59.5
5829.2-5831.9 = 64.3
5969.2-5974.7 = 61.8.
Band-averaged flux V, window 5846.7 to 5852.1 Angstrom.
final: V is 66.3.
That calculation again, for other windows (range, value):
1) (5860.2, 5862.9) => 64.5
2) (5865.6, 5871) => 63.3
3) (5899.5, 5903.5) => 57.8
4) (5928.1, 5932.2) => 62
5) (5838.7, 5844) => 70.5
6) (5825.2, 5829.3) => 65.7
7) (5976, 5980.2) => 65.9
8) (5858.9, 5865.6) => 64.3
